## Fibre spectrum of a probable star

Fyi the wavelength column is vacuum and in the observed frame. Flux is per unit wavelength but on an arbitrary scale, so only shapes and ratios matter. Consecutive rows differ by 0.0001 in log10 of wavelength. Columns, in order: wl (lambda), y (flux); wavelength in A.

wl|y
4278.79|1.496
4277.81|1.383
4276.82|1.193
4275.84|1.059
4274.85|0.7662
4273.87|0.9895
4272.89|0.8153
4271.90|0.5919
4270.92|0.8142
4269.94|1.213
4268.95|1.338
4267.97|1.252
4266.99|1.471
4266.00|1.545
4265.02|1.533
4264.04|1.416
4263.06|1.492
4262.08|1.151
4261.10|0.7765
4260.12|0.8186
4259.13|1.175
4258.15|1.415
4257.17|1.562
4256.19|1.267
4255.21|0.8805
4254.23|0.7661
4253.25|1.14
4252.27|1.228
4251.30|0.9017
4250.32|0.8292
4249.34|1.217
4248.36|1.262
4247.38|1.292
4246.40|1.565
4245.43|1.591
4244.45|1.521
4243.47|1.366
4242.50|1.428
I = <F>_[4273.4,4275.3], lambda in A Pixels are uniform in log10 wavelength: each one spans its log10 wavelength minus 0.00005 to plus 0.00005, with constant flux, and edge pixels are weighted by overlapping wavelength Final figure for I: 0.881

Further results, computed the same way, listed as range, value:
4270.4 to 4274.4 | 0.807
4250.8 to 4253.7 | 1.09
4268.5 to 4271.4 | 1.12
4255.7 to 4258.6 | 1.41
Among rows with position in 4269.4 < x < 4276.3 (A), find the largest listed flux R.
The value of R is 1.213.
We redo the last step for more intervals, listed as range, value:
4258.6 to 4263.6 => 1.492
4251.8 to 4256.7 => 1.267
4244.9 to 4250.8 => 1.591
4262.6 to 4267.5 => 1.545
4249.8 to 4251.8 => 0.9017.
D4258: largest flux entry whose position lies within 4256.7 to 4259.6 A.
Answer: 1.562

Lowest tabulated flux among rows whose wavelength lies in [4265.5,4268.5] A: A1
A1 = 1.252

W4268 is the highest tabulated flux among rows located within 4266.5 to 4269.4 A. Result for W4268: 1.471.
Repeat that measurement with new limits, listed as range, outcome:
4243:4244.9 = 1.521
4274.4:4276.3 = 1.059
